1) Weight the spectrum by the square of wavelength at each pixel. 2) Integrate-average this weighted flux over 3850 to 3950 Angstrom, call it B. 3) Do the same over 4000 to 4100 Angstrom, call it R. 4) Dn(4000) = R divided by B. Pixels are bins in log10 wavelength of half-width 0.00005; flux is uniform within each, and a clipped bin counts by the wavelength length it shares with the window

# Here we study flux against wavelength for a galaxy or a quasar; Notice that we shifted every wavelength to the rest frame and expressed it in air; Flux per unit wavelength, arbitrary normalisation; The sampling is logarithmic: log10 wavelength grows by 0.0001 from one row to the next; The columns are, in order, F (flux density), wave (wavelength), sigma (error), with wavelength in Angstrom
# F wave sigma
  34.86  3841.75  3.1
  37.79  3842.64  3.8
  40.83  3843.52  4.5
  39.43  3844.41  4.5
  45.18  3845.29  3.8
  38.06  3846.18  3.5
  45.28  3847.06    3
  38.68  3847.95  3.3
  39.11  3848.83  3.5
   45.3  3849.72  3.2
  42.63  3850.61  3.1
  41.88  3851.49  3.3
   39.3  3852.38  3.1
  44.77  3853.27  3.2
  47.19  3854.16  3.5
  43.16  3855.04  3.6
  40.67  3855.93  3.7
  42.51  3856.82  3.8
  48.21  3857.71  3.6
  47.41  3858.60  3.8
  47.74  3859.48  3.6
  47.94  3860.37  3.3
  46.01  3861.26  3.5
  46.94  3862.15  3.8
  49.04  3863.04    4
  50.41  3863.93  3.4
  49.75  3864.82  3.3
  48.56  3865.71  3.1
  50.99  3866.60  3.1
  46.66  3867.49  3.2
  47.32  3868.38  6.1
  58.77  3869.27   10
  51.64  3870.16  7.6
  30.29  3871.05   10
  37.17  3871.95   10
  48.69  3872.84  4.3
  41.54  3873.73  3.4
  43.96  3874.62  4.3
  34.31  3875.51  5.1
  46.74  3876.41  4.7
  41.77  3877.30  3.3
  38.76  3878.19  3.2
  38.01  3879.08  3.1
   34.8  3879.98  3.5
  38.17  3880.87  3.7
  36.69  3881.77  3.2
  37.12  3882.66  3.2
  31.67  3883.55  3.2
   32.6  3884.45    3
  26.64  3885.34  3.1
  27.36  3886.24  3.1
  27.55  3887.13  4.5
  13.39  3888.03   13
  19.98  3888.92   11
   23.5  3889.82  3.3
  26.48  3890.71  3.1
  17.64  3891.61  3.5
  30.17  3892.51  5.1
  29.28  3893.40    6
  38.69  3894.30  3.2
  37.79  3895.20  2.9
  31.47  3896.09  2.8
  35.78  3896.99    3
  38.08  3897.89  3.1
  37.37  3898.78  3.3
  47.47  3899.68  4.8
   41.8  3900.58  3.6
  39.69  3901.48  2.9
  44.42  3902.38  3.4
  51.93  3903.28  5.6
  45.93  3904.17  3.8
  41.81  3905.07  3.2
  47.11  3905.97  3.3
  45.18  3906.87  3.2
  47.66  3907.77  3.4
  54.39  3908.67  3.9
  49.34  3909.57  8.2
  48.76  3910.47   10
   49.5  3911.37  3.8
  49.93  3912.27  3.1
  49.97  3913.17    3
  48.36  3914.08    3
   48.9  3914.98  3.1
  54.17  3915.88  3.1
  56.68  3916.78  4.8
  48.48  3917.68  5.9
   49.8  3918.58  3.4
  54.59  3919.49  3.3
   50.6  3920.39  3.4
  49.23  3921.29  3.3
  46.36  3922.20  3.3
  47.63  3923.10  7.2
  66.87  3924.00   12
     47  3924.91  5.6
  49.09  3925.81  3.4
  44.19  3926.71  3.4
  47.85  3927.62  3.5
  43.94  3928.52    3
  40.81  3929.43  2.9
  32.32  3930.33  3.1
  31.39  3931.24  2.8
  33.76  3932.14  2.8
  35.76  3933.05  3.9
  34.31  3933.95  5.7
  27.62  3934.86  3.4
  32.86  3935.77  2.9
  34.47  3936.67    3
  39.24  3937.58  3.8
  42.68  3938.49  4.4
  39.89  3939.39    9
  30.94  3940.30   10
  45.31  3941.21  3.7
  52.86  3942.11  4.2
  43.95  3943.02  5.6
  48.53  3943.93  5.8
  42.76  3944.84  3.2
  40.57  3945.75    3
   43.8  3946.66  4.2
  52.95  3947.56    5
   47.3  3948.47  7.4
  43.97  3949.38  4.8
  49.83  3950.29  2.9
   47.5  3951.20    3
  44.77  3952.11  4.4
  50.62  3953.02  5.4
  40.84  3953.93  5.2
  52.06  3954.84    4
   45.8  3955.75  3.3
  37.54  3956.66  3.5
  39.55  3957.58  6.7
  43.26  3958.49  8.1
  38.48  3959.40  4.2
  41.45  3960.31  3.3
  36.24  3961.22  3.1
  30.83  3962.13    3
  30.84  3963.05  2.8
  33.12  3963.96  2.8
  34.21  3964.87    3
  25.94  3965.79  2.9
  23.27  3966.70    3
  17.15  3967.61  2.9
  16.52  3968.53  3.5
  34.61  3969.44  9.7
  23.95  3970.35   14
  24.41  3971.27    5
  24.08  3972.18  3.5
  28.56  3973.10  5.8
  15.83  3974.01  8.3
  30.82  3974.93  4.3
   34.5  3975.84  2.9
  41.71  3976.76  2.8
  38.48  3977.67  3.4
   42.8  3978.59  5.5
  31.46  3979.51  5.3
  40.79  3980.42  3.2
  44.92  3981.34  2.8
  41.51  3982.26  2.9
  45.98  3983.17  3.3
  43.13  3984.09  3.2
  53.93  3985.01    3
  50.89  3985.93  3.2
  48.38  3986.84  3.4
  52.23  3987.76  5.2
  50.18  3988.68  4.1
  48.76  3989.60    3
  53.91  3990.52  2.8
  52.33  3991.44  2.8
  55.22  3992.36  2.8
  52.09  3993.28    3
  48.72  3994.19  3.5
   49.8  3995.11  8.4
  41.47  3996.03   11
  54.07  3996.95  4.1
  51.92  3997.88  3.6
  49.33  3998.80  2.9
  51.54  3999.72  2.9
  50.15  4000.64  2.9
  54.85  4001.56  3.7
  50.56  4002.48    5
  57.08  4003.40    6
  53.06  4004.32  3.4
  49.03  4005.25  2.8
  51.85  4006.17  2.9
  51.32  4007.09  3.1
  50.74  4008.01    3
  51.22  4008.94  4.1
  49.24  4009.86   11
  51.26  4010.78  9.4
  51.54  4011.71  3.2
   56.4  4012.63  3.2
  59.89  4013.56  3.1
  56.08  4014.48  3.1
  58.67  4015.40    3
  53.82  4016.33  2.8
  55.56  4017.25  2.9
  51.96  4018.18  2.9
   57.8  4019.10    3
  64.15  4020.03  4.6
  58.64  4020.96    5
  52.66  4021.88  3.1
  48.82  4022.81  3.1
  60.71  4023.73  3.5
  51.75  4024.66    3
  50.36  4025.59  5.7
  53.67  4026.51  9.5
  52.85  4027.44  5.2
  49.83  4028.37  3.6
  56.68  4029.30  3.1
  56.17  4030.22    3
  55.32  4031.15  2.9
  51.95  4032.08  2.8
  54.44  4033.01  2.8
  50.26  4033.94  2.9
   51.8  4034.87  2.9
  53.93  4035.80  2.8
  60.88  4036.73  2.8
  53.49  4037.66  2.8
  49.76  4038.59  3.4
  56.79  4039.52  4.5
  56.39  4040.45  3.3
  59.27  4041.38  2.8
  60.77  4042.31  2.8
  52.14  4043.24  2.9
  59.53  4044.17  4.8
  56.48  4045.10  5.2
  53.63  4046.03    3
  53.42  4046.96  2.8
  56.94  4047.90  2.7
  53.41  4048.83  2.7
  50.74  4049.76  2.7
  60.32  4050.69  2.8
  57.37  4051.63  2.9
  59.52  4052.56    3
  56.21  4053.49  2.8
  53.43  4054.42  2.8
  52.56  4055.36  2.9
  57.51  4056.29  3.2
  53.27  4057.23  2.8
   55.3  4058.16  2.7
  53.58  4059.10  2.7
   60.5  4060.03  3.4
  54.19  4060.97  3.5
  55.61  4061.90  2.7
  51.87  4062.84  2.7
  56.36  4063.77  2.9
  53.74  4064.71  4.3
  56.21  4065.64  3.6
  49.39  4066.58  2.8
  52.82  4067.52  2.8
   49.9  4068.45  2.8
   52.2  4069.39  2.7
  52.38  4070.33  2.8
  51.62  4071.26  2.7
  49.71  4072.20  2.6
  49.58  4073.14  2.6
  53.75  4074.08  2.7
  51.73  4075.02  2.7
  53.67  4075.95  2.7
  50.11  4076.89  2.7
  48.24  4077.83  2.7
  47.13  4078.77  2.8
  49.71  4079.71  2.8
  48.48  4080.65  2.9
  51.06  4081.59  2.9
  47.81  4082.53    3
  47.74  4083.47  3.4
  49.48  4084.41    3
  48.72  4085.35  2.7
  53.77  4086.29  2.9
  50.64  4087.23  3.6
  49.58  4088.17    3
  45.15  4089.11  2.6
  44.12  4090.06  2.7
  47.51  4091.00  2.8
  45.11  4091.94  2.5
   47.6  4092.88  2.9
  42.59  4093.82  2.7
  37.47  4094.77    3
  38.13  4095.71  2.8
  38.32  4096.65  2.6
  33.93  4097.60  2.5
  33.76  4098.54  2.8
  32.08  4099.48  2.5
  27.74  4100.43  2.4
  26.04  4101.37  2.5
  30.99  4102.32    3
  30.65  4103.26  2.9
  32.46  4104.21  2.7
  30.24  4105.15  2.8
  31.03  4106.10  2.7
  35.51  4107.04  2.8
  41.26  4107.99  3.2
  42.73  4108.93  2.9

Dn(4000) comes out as 1.33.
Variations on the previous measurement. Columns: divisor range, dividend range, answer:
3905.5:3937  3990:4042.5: 1.23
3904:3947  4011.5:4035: 1.28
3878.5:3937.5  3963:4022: 1.17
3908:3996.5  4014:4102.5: 1.28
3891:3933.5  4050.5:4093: 1.27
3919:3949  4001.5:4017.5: 1.29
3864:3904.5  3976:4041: 1.45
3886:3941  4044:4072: 1.43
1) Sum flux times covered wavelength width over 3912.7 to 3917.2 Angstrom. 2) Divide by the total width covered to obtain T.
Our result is 51.5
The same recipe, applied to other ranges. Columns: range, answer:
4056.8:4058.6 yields 54.4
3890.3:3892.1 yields 22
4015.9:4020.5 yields 56.6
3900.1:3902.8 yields 41.9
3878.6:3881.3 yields 37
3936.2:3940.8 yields 37.5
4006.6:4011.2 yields 50.8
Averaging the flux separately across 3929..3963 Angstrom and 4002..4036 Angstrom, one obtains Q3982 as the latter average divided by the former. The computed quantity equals 1.32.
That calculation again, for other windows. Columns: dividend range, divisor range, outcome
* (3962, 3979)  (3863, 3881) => 0.66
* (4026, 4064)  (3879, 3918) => 1.41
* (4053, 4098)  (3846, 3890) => 1.22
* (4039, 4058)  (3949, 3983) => 1.56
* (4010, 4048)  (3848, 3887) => 1.30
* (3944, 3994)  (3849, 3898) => 1.02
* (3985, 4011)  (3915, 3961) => 1.16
